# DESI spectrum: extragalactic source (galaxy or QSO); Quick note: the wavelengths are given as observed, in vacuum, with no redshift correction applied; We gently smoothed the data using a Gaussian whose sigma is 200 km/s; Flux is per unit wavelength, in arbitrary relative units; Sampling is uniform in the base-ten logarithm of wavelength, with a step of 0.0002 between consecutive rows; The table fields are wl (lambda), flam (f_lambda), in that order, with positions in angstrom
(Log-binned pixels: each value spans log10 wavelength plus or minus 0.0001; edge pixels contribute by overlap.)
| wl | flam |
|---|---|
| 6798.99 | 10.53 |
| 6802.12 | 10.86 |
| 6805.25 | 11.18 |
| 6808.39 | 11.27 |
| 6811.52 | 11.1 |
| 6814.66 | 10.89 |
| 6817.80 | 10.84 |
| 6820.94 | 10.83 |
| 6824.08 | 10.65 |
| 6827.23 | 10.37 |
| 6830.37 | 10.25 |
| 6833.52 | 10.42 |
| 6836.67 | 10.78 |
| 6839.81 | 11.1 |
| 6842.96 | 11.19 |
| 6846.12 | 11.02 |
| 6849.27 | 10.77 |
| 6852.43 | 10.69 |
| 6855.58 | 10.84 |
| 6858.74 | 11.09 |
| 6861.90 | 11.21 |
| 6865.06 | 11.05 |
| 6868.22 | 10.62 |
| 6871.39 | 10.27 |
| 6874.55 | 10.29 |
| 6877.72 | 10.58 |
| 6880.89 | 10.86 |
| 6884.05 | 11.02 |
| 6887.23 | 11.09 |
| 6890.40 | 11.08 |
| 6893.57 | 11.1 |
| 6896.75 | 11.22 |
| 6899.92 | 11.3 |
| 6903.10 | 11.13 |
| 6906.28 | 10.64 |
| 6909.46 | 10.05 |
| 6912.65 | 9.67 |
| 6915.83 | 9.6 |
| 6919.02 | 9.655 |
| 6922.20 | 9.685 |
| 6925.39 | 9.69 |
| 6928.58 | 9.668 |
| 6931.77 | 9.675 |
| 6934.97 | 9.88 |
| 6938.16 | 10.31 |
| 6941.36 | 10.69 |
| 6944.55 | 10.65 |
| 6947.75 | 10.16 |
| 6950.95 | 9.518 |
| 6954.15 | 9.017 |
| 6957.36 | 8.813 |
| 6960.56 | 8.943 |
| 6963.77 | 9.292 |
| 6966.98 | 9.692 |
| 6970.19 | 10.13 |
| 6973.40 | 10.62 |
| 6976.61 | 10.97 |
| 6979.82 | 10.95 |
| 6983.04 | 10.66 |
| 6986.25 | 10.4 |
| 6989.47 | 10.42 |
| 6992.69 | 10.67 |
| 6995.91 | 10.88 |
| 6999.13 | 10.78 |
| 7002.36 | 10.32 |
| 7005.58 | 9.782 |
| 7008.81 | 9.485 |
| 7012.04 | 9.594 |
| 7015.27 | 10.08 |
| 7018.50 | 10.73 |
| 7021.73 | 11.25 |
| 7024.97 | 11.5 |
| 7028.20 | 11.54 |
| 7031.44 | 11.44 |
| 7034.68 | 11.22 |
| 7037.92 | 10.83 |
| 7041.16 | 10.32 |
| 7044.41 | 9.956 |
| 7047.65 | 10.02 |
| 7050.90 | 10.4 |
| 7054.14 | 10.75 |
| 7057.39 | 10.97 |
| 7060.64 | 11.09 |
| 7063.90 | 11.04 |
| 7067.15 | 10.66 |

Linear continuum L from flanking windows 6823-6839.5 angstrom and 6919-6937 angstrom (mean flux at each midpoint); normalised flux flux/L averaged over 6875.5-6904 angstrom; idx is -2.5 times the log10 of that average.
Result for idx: -0.10 mag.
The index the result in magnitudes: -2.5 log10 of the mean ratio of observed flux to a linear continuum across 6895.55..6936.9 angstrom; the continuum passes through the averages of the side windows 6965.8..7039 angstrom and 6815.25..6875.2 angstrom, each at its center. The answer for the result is 0.06 mag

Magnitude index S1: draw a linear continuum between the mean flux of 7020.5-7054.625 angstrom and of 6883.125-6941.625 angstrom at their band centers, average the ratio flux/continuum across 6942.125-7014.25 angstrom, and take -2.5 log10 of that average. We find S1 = 0.055 mag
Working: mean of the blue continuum 10.4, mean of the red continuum 10.8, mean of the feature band 10.1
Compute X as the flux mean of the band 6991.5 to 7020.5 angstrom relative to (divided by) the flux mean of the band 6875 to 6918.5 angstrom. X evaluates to 0.96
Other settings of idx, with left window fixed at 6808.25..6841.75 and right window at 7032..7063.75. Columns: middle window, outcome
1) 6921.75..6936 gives 0.107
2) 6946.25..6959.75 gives 0.147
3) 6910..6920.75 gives 0.111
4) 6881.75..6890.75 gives -0.032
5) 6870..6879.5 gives 0.035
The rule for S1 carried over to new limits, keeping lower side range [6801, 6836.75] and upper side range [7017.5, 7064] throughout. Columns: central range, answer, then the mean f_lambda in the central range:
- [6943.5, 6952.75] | 0.081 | 10.1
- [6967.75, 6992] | 0.028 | 10.6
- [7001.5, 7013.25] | 0.114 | 9.77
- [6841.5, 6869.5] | -0.015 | 10.9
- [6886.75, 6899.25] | -0.033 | 11.1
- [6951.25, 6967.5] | 0.185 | 9.14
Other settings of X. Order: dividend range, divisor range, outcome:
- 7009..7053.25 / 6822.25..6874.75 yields 0.99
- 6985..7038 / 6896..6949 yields 1.04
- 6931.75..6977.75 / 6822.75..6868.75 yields 0.91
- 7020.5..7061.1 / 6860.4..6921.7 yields 1.02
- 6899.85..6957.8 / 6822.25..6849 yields 0.93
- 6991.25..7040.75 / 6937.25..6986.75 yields 1.06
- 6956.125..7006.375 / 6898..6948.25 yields 1.01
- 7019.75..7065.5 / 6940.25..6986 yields 1.09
